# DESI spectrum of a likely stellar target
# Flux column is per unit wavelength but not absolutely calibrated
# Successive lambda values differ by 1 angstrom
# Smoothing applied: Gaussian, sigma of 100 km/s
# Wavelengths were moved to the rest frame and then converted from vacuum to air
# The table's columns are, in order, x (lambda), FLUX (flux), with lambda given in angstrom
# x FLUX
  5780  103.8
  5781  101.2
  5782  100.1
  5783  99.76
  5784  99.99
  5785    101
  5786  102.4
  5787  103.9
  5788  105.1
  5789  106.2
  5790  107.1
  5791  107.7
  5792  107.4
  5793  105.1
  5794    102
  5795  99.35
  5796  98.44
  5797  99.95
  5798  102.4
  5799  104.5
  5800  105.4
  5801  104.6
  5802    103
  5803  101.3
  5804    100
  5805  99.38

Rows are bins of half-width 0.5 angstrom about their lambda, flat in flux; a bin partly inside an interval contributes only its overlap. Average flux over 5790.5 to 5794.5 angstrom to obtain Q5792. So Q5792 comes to 106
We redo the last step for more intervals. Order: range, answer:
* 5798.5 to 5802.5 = 104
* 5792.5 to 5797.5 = 101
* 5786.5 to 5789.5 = 105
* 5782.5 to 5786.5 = 101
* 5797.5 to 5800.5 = 104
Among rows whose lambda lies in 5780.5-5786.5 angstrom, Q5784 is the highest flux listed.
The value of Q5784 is 102.4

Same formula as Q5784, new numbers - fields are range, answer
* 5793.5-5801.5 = 105.4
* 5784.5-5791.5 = 107.7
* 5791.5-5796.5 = 107.4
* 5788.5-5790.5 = 107.1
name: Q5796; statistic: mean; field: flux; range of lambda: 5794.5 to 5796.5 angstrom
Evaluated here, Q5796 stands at 98.9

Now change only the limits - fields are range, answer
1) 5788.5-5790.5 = 107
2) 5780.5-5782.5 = 101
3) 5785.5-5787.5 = 103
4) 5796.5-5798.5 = 101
